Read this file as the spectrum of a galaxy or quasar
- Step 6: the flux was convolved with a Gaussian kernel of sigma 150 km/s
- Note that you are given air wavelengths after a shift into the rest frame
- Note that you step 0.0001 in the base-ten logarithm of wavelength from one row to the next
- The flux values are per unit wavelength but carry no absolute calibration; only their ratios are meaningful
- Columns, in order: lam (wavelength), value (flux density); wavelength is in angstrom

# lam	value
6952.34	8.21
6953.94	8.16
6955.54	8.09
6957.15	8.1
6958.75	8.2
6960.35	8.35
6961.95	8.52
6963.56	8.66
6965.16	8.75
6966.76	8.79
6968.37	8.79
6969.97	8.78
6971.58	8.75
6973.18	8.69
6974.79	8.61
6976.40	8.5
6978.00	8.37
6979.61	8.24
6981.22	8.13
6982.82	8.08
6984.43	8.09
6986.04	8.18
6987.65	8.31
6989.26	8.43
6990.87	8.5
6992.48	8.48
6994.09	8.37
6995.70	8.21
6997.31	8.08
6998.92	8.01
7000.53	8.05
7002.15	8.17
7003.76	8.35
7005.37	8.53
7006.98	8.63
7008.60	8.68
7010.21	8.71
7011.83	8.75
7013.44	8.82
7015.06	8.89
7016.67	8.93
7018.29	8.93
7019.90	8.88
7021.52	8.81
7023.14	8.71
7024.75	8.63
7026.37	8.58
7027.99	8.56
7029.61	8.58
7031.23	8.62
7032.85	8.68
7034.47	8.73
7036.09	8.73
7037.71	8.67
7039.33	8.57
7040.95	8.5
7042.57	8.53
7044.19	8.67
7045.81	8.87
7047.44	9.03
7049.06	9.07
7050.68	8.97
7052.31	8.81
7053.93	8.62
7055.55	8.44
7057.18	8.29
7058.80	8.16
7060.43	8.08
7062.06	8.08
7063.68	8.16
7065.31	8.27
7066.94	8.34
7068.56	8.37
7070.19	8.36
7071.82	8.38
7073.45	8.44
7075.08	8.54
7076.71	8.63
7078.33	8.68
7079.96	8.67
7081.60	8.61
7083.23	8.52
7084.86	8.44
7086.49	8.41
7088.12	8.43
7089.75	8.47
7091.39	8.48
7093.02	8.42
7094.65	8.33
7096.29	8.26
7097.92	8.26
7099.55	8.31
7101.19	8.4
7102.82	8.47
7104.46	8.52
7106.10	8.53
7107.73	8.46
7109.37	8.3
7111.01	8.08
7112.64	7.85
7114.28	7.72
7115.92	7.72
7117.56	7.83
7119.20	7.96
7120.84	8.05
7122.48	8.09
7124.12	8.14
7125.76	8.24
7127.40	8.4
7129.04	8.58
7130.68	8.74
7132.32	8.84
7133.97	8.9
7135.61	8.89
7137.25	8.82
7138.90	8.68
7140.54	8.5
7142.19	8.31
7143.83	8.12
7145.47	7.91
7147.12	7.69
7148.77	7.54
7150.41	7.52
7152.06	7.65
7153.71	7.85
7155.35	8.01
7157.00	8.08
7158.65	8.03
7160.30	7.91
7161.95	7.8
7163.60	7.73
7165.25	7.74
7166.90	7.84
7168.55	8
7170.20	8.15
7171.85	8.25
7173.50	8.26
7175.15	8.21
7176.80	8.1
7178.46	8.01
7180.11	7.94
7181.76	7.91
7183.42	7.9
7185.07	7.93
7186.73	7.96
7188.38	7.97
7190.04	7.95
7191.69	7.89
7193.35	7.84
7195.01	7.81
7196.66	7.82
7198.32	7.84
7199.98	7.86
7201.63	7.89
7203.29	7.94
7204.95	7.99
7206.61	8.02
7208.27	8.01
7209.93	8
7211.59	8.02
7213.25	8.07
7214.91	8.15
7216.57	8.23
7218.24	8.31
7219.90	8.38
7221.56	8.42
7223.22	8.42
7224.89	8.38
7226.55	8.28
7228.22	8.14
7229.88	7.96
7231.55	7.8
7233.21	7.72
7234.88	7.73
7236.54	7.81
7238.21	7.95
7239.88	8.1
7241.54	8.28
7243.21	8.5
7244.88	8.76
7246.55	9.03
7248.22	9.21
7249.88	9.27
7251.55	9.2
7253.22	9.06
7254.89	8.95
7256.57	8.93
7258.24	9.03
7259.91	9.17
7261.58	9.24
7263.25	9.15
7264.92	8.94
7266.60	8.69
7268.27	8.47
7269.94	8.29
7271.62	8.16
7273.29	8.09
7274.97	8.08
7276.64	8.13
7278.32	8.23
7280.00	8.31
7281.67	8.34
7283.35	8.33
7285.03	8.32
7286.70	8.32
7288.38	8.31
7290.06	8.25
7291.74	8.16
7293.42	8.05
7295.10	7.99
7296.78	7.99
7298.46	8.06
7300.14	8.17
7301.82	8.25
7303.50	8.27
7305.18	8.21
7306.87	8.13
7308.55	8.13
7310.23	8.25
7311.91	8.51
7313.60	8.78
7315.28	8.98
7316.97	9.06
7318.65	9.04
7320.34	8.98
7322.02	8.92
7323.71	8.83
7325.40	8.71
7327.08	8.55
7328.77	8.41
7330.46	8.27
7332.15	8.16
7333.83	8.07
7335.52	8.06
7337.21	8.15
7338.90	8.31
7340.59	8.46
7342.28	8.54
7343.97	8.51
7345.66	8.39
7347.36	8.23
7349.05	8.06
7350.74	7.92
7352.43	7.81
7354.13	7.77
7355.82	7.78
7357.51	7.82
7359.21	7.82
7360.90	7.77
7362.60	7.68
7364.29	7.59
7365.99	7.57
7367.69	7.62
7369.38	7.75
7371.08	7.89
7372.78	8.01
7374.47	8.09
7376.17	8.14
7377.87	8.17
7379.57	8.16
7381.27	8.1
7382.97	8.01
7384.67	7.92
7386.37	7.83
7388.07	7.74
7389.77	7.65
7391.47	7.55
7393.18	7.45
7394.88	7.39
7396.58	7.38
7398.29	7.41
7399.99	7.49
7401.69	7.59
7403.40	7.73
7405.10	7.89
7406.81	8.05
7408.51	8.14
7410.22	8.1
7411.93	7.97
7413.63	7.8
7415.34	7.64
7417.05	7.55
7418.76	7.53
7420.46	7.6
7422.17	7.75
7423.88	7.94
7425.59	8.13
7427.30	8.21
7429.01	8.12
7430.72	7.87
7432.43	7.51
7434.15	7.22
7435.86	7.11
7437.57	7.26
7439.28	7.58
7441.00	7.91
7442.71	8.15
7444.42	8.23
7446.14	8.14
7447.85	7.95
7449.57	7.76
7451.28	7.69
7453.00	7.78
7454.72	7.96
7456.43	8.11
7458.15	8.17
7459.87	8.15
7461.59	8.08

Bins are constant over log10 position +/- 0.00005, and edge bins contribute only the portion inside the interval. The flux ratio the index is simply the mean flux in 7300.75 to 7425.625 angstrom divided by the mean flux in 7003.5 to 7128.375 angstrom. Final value 0.95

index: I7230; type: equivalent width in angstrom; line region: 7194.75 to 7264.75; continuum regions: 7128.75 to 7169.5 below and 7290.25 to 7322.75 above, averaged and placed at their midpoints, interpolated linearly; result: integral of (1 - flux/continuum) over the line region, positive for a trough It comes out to -0.7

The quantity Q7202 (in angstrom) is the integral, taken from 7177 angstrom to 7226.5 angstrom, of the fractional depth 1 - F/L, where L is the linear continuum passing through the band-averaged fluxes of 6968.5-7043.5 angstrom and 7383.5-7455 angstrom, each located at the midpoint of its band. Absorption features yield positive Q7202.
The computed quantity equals 0.75 angstrom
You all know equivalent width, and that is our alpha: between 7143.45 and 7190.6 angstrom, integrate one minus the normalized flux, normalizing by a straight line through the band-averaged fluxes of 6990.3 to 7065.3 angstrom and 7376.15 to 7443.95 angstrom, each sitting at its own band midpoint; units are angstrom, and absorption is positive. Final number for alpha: 1.97 angstrom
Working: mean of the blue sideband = 8.56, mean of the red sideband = 7.77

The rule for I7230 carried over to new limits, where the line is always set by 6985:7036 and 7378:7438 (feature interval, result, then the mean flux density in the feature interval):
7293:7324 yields -2.0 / 8.45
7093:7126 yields 0.6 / 8.18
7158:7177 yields 0.5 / 8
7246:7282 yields -3.1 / 8.73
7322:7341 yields -1.2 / 8.38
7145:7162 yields 0.9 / 7.81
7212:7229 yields -0.3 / 8.27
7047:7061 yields -0.2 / 8.61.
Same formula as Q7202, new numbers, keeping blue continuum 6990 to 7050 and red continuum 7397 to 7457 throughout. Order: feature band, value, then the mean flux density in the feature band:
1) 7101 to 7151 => 0.9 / 8.25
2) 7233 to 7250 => -0.5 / 8.39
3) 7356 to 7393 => 0.3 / 7.84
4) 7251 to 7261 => -1.1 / 9.05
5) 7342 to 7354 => -0.3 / 8.16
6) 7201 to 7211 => 0.3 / 7.97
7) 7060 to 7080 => 0.3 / 8.38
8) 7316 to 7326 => -1.2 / 8.92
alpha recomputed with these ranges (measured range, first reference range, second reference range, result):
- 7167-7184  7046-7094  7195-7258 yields 0.6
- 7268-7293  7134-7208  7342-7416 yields -1.0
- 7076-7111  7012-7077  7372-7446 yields 0.2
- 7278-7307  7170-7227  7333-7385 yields -0.6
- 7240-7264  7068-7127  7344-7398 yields -2.7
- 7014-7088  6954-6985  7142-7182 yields -3.2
